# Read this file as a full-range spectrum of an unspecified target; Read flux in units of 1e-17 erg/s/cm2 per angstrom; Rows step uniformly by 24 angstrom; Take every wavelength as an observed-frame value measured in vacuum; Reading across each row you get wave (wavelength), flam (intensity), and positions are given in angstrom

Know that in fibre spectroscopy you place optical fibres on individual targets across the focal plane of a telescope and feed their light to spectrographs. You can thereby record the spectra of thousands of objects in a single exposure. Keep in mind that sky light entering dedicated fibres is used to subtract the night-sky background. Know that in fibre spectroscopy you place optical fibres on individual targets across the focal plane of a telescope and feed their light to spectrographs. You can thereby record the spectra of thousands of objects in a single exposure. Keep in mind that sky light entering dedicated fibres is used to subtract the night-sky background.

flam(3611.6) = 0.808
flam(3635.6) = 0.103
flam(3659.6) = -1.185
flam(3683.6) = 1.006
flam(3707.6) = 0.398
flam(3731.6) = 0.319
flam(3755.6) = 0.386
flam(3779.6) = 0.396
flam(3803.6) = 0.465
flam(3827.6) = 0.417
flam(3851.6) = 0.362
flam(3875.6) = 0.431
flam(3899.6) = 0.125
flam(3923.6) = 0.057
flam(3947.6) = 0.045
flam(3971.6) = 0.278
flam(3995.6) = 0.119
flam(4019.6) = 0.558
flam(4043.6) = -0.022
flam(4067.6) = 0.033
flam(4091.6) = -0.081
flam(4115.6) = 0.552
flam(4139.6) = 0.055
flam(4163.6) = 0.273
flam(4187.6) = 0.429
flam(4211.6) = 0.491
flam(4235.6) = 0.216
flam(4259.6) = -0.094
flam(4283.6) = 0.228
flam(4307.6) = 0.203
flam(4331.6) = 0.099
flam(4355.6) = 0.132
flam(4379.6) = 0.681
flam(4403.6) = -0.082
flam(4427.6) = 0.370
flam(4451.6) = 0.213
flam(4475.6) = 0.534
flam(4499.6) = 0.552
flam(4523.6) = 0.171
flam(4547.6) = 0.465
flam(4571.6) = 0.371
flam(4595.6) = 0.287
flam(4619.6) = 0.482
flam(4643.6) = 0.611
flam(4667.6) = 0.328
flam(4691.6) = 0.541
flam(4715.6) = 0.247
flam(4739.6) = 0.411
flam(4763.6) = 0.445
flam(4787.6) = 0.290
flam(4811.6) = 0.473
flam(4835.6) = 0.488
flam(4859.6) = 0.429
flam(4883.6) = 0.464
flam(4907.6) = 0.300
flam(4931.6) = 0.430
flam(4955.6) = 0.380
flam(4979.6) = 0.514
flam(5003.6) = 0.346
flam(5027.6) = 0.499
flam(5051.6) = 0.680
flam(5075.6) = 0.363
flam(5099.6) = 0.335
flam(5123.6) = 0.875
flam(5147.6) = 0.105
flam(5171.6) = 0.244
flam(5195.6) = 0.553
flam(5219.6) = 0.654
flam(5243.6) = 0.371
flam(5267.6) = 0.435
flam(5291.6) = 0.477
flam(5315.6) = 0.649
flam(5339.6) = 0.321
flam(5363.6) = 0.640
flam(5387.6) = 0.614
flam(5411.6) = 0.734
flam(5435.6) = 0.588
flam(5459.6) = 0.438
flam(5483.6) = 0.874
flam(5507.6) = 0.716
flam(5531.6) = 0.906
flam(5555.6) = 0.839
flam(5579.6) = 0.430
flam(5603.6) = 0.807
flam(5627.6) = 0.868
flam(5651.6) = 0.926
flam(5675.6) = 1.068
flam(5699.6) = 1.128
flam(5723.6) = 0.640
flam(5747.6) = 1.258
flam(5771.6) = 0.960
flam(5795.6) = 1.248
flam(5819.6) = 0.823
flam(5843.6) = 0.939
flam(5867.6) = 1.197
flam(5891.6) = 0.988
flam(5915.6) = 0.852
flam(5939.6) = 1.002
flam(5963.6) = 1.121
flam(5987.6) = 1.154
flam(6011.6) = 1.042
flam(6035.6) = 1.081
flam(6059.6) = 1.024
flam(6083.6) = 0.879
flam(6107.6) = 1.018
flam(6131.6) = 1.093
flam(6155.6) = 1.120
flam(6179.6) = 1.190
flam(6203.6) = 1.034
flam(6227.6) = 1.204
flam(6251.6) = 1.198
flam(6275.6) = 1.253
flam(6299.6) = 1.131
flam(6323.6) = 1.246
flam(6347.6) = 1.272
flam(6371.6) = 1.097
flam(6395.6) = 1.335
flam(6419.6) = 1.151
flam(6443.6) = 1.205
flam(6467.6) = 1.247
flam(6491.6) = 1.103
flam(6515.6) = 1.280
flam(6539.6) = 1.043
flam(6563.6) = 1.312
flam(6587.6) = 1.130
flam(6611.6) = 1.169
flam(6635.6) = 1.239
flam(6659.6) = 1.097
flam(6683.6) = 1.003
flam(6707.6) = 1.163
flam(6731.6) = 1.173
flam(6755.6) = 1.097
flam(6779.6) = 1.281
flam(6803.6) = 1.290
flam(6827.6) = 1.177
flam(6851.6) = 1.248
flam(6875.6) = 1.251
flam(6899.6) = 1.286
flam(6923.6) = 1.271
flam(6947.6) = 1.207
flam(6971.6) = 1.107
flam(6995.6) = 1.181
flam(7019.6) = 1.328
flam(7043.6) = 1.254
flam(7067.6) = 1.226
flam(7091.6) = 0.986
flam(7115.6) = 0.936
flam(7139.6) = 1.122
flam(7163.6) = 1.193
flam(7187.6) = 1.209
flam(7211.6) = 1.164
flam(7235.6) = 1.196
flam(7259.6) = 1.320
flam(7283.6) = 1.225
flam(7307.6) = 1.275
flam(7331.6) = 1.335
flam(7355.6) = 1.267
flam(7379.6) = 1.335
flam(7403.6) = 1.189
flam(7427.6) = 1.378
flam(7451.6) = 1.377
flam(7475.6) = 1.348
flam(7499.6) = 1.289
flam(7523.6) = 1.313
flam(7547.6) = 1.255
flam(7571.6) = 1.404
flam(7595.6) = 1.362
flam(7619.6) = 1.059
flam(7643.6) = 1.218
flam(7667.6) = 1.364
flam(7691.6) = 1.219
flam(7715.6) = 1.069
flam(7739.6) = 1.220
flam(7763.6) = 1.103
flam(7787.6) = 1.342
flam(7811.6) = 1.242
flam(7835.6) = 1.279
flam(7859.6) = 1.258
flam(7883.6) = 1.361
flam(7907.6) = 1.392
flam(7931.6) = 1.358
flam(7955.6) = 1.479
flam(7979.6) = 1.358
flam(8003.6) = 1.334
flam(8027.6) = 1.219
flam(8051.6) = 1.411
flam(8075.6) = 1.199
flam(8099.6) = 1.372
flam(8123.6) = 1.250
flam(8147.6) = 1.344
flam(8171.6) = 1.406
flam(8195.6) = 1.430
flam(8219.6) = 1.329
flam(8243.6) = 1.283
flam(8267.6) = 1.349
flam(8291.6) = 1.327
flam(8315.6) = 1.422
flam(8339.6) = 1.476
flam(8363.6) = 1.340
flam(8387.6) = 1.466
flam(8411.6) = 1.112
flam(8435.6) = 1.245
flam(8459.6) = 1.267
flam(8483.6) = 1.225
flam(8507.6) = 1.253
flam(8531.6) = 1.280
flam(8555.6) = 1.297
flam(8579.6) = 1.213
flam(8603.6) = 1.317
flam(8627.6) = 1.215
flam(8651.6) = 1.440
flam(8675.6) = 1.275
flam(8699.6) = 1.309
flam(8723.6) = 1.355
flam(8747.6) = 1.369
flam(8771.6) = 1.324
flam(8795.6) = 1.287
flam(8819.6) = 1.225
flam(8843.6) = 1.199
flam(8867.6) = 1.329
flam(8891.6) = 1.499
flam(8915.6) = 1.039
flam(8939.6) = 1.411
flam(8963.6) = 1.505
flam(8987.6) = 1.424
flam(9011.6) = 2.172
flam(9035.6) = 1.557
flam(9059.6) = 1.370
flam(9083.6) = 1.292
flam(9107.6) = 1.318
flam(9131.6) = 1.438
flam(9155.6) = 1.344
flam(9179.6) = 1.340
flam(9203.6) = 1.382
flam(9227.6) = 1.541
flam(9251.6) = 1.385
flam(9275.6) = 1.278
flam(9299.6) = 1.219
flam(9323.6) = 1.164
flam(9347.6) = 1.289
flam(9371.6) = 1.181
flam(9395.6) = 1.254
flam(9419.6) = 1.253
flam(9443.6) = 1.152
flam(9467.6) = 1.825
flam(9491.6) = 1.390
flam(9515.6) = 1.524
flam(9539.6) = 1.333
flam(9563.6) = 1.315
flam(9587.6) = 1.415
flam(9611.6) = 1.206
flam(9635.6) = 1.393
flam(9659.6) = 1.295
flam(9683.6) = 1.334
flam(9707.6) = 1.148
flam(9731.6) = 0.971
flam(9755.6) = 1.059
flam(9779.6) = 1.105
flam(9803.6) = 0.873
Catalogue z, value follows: 0.372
